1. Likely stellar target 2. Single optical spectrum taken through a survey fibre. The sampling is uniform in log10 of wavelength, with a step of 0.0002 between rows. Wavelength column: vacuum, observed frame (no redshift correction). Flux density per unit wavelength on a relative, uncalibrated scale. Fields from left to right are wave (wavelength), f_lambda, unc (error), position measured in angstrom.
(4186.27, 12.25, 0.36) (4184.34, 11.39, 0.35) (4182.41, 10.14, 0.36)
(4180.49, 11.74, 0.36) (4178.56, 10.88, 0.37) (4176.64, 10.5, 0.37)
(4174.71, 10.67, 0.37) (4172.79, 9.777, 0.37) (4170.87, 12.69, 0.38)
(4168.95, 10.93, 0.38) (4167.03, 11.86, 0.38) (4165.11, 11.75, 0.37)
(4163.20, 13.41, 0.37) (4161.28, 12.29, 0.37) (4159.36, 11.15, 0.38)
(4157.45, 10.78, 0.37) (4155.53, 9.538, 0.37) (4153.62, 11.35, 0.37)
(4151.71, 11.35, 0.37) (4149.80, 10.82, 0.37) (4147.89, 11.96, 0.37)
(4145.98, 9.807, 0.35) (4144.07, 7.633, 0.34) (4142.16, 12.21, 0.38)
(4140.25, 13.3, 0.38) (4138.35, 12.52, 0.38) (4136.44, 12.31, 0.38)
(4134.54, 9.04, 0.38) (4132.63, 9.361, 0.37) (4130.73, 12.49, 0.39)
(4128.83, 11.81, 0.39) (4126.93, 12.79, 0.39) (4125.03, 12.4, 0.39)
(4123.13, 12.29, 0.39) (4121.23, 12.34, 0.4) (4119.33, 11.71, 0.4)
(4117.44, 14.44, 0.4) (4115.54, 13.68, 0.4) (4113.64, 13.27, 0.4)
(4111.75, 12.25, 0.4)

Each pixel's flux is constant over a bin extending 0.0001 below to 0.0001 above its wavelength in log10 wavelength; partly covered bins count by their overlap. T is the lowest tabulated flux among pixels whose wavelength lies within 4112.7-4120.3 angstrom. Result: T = 11.71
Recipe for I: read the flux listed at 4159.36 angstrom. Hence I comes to 11.15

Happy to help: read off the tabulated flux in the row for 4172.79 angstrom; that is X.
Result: 9.777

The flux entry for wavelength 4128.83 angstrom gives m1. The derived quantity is 11.81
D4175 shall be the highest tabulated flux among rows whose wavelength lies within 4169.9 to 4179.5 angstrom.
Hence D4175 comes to 12.69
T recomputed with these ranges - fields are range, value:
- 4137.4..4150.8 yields 7.633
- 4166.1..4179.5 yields 9.777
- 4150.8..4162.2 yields 9.538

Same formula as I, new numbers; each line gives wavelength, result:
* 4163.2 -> 13.41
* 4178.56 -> 10.88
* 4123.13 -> 12.29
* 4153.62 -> 11.35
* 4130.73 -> 12.49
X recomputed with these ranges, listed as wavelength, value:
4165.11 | 11.75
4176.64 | 10.5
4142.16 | 12.21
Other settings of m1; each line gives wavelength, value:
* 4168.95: 10.93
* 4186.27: 12.25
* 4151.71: 11.35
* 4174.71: 10.67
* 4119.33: 11.71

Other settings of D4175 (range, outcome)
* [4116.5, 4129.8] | 14.44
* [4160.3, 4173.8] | 13.41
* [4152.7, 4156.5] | 11.35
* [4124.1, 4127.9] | 12.79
